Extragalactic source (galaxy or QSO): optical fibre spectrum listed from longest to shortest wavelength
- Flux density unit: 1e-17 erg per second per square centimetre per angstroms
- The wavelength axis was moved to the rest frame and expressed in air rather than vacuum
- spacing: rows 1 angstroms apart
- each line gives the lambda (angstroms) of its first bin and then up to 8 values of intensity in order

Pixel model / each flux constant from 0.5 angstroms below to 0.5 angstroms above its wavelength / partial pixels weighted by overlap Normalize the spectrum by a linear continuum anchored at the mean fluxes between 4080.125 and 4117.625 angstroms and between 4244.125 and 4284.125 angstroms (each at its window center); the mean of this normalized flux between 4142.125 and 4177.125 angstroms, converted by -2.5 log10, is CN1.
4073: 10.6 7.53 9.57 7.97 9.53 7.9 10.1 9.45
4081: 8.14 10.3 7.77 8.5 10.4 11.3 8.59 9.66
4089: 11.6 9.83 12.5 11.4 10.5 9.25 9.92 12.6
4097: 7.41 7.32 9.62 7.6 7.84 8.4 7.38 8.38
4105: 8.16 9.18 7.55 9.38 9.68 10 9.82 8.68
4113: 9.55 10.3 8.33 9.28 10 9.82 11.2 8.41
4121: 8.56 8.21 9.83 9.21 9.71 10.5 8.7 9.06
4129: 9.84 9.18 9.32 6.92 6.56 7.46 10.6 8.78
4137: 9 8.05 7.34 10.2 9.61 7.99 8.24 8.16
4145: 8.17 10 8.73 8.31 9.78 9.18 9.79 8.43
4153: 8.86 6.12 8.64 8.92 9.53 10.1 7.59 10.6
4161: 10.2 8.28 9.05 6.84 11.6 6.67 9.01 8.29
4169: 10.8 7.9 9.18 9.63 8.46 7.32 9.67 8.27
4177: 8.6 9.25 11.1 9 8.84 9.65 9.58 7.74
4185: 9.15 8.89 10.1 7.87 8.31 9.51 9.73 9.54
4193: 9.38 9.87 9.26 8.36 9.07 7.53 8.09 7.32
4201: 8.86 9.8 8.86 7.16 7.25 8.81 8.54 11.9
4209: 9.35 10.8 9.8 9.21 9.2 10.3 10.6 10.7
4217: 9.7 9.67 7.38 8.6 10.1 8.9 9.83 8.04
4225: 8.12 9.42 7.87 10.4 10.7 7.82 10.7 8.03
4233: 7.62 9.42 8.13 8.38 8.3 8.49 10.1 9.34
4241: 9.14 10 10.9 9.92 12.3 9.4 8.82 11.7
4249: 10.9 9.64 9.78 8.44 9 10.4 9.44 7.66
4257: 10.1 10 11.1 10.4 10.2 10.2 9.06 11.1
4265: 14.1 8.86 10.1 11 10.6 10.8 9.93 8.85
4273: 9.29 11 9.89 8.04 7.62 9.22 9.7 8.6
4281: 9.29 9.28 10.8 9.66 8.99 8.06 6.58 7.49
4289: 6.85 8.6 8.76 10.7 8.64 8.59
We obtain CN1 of 0.088 mag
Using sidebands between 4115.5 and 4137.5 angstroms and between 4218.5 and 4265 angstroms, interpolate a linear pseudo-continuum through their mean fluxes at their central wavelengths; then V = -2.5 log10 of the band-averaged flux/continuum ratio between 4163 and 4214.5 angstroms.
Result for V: 0.04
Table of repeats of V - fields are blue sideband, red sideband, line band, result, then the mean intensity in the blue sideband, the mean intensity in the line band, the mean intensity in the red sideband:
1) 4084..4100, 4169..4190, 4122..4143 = 0.08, 10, 8.86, 8.98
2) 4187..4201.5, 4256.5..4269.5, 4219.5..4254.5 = 0.06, 8.81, 9.39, 10.5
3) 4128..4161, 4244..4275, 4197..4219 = 0.04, 8.78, 9.17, 10.1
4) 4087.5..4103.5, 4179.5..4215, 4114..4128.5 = 0.01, 9.55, 9.38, 9.07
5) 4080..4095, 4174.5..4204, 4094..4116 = 0.10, 9.96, 8.93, 8.98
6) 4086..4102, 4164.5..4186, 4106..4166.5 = 0.05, 9.72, 8.98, 9.03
